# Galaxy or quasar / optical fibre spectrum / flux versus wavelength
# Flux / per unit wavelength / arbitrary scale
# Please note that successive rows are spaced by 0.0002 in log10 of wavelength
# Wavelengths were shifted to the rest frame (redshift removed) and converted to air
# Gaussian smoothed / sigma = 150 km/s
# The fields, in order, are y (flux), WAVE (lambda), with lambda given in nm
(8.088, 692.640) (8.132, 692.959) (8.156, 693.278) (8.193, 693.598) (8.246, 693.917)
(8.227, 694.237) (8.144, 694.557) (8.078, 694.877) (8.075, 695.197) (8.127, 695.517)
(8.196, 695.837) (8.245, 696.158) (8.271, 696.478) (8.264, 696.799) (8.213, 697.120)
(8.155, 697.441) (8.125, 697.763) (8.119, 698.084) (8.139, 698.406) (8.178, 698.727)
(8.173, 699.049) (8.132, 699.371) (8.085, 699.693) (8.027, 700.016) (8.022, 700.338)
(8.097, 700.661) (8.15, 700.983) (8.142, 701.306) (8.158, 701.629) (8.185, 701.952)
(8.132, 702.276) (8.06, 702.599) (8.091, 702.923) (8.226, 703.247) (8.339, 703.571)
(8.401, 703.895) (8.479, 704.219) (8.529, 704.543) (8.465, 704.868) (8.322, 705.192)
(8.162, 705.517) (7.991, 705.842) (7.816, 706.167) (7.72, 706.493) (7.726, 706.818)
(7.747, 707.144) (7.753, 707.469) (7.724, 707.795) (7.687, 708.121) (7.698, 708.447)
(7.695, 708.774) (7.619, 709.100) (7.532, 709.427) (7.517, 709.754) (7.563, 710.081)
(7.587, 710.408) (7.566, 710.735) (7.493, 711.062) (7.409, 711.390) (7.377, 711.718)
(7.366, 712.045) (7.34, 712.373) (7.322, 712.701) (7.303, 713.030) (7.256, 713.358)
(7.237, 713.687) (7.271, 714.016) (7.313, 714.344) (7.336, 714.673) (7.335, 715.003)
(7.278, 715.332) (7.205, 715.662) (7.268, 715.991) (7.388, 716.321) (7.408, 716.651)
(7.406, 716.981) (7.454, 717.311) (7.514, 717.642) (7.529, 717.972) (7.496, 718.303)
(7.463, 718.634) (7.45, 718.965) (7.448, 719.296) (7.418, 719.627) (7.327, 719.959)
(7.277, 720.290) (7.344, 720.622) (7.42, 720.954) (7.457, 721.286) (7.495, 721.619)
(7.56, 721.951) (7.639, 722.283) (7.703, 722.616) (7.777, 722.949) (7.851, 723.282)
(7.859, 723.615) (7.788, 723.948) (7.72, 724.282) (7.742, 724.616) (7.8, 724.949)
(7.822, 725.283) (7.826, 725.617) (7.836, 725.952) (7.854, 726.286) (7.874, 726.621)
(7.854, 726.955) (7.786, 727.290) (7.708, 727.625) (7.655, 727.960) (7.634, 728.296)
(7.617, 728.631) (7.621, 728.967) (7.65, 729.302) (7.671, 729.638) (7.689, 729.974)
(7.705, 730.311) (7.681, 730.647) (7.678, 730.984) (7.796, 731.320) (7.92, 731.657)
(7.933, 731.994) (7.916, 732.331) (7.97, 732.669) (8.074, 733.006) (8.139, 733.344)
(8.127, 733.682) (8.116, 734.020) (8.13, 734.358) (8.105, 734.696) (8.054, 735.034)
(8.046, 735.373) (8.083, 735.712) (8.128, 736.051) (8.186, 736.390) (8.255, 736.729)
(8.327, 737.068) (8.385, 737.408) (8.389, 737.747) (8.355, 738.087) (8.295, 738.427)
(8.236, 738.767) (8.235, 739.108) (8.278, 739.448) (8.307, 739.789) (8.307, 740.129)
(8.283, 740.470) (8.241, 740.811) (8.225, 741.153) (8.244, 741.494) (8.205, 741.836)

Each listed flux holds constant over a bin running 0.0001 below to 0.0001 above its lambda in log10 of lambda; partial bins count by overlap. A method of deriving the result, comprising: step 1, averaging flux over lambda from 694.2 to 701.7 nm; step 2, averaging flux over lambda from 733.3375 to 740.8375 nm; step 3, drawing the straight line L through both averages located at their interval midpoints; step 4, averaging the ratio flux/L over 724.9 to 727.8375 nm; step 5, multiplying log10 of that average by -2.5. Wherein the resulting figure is 0.052 mag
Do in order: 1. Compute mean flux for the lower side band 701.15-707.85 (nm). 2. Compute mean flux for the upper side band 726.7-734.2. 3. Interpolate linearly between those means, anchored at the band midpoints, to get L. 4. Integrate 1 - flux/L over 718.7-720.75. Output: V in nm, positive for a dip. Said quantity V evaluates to 0.14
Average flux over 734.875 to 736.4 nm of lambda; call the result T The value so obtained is 8.09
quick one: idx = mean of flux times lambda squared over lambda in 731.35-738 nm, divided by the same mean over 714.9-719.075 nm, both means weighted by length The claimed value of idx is 1.15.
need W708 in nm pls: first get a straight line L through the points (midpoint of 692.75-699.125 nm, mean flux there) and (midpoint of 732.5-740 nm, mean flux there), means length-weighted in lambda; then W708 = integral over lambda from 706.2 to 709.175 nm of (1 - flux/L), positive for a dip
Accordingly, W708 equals 0.17 nm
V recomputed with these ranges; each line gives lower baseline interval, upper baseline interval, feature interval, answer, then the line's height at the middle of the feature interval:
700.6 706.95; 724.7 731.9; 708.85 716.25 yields 0.58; 8.01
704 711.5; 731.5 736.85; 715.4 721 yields 0.37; 7.92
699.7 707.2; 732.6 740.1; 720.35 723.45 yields 0.23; 8.17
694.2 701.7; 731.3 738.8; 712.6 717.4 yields 0.49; 8.14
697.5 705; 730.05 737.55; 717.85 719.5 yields 0.13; 8.1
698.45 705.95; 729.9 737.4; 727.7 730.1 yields 0.12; 8.04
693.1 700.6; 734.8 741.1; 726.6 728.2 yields 0.09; 8.22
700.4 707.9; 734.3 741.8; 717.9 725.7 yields 0.56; 8.17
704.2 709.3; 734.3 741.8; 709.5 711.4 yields 0.10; 7.96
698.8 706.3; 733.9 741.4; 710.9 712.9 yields 0.20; 8.2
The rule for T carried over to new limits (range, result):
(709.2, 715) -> 7.4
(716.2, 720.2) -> 7.44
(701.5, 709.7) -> 8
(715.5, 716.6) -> 7.3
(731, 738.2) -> 8.11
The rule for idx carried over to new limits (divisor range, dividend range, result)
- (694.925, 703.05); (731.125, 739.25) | 1.11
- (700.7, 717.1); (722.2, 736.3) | 1.08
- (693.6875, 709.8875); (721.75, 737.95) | 1.06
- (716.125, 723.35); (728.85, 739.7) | 1.12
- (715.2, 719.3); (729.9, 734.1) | 1.11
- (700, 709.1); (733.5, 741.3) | 1.12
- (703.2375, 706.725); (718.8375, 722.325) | 0.95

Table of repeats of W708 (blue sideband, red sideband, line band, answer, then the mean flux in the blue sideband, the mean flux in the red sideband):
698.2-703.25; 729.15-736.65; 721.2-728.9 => 0.25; 8.12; 7.95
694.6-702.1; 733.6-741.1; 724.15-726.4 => 0.11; 8.15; 8.22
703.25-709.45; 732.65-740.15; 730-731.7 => 0.09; 7.98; 8.2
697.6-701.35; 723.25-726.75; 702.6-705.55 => -0.10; 8.11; 7.81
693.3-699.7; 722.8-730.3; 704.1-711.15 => 0.16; 8.17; 7.75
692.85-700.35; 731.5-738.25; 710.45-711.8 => 0.11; 8.16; 8.13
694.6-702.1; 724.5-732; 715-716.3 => 0.11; 8.15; 7.75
